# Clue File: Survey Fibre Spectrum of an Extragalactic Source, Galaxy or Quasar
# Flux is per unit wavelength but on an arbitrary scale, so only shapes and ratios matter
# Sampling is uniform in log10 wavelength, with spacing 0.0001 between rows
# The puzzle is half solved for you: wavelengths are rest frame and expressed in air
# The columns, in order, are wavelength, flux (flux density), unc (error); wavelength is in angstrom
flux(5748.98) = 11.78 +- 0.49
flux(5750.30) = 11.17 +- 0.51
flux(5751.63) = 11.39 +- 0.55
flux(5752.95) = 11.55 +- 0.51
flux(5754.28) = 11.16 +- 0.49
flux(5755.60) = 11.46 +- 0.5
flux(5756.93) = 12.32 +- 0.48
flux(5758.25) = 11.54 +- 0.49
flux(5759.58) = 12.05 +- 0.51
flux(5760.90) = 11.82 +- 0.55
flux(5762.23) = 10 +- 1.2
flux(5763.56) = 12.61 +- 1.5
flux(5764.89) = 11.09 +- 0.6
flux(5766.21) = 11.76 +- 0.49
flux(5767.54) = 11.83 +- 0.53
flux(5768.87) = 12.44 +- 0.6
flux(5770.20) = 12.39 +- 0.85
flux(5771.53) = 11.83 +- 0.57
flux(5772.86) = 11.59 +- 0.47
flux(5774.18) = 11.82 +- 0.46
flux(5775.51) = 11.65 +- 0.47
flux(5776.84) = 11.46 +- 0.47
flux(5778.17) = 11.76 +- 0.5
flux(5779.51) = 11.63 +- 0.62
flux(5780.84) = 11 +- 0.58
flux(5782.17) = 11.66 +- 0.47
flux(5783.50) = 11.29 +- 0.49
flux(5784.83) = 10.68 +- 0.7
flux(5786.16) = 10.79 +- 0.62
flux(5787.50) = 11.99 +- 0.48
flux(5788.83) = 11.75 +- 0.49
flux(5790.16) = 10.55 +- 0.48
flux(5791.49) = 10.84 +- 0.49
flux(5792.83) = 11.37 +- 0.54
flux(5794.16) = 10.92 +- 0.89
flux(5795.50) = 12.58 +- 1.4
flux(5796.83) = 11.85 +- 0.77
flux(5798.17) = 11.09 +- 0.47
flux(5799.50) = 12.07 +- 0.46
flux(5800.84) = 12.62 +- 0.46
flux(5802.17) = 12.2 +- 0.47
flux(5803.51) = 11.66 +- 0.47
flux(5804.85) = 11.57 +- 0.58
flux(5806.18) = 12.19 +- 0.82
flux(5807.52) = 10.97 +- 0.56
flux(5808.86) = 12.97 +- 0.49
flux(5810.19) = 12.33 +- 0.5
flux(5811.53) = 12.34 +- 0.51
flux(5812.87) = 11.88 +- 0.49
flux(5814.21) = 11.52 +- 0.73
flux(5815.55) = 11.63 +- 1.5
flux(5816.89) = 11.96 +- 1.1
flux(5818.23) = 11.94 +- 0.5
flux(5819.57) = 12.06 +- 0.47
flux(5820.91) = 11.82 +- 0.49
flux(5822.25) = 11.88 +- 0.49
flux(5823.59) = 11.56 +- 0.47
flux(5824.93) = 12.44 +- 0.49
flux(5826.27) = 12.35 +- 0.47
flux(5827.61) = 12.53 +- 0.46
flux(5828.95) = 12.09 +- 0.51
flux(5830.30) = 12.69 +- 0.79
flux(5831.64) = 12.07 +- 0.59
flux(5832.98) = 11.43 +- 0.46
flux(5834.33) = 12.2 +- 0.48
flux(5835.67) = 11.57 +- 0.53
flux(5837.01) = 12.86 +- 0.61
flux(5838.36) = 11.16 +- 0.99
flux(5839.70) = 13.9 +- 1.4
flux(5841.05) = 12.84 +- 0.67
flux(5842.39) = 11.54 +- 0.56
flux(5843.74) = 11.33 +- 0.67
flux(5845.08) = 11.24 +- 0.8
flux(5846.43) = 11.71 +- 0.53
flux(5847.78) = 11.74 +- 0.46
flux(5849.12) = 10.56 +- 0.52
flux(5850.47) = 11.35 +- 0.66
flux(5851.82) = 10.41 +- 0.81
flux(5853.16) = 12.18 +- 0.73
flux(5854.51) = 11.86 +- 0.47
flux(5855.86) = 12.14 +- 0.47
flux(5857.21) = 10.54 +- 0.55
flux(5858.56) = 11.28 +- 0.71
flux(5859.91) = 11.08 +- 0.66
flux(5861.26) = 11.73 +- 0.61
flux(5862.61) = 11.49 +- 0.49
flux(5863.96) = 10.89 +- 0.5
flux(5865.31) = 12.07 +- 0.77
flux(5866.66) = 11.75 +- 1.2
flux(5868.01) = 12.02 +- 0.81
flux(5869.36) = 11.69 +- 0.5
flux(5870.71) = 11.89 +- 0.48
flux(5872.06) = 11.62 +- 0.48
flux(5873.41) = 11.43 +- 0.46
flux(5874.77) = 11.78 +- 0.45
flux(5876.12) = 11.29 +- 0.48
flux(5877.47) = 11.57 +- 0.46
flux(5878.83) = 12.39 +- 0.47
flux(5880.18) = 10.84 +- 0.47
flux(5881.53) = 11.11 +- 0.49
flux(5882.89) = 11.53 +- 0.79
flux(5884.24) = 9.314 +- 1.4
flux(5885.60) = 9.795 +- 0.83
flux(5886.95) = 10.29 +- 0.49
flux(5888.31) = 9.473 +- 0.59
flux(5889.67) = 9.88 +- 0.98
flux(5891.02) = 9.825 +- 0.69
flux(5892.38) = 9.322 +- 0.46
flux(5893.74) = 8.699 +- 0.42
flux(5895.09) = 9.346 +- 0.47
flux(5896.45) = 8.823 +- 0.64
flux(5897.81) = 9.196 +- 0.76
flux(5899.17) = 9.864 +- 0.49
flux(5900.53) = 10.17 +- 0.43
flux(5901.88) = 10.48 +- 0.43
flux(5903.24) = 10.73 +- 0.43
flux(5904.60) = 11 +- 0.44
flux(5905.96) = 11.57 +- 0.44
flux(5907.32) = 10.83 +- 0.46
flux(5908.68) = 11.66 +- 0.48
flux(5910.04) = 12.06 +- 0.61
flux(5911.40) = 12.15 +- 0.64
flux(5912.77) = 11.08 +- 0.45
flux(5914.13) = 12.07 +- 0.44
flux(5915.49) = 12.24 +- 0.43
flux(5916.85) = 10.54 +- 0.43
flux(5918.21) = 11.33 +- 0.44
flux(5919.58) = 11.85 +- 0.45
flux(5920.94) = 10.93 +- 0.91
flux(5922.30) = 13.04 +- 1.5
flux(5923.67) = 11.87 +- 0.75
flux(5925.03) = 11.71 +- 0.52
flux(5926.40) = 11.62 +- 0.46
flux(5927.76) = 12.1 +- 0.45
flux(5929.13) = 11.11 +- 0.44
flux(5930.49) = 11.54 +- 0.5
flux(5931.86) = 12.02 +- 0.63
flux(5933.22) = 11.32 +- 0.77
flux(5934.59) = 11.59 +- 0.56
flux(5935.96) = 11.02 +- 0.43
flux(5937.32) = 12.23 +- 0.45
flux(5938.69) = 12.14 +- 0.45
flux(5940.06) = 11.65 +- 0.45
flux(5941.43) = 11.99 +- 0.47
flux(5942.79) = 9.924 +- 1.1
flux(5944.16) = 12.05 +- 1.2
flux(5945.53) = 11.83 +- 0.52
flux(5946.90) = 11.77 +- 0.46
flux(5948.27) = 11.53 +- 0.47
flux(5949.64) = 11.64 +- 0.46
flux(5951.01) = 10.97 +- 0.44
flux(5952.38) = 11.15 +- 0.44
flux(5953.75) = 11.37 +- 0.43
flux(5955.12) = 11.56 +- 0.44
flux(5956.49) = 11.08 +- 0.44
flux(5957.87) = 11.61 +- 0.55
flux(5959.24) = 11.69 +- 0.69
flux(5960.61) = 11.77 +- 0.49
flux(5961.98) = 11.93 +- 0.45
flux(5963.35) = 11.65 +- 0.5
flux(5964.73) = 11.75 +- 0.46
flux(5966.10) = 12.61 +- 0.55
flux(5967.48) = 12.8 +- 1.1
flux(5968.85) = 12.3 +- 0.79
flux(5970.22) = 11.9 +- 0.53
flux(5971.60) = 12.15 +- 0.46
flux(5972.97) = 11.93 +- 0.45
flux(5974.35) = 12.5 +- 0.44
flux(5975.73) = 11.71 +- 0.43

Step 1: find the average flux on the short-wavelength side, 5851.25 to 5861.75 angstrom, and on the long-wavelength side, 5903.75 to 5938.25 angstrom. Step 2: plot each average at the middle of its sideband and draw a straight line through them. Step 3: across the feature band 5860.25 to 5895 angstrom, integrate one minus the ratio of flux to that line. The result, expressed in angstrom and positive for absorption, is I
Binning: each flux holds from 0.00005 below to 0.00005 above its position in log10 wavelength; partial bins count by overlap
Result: 1.7 angstrom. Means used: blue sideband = 11.4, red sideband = 11.6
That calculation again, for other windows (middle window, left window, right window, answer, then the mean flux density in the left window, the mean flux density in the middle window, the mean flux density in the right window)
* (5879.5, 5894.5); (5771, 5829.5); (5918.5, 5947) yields 2.2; 11.7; 10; 11.7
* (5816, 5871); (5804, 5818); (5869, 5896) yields -2.2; 11.9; 11.8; 10.6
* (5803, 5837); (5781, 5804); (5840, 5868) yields -1.4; 11.5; 12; 11.5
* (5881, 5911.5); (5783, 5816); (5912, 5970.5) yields 3.7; 11.7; 10.3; 11.7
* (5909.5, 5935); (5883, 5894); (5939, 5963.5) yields -2.4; 9.71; 11.7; 11.5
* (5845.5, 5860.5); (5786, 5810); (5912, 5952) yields 0.4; 11.7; 11.3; 11.6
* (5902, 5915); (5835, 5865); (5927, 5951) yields 0.2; 11.6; 11.4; 11.6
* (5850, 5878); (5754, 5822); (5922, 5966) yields 0.3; 11.7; 11.5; 11.6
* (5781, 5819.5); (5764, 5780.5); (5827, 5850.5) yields 0.5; 11.8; 11.7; 11.9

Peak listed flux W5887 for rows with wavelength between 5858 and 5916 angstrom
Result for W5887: 12.39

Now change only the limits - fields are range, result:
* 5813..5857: 13.9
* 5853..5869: 12.18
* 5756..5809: 12.97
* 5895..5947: 13.04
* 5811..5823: 12.34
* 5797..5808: 12.62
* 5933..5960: 12.23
